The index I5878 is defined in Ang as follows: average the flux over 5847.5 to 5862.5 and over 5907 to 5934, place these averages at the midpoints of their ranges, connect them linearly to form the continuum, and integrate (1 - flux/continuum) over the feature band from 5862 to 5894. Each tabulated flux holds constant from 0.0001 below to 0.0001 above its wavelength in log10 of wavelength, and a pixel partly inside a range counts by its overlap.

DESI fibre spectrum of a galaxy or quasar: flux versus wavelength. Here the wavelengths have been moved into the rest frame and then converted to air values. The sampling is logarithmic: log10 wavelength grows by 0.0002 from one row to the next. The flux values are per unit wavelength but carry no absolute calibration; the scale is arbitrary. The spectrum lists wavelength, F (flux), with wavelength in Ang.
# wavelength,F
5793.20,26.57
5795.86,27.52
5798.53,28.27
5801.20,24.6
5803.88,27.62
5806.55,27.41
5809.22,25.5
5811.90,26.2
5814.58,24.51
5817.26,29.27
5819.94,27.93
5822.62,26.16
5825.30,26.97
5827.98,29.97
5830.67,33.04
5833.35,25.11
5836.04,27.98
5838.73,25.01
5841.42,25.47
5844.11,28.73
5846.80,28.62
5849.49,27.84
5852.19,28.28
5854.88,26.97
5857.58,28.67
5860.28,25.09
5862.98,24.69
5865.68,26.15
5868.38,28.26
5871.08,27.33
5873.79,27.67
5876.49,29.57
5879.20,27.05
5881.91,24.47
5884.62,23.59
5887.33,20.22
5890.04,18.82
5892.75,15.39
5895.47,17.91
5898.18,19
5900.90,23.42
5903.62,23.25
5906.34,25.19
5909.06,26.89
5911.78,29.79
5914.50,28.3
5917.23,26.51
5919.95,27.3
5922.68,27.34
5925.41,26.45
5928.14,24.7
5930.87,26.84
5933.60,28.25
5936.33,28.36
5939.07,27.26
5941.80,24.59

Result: 3.3 Ang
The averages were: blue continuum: 27.3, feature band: 24.5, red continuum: 27.1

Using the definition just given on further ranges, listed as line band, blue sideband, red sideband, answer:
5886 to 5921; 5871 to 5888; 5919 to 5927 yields 4.3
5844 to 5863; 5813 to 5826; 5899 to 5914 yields -0.7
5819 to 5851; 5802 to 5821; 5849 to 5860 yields -0.5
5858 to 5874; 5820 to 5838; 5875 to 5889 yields -0.5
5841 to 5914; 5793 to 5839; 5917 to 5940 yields 5.3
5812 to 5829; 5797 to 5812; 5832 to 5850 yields -0.4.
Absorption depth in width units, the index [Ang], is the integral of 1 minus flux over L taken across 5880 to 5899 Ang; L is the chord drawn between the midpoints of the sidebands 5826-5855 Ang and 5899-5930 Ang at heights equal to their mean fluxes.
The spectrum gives 4.71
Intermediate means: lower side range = 27.9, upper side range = 26.2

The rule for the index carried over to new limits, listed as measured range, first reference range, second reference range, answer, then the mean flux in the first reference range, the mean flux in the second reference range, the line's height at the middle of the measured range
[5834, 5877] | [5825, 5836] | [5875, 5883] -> 1.2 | 28.9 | 27.1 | 28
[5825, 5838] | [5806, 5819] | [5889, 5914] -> -1.5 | 26.6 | 22.4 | 25.7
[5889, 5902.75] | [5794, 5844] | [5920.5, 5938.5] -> 4.1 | 27.2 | 27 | 27.1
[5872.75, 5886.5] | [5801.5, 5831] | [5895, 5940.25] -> 0.1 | 27.4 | 25.8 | 26.4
